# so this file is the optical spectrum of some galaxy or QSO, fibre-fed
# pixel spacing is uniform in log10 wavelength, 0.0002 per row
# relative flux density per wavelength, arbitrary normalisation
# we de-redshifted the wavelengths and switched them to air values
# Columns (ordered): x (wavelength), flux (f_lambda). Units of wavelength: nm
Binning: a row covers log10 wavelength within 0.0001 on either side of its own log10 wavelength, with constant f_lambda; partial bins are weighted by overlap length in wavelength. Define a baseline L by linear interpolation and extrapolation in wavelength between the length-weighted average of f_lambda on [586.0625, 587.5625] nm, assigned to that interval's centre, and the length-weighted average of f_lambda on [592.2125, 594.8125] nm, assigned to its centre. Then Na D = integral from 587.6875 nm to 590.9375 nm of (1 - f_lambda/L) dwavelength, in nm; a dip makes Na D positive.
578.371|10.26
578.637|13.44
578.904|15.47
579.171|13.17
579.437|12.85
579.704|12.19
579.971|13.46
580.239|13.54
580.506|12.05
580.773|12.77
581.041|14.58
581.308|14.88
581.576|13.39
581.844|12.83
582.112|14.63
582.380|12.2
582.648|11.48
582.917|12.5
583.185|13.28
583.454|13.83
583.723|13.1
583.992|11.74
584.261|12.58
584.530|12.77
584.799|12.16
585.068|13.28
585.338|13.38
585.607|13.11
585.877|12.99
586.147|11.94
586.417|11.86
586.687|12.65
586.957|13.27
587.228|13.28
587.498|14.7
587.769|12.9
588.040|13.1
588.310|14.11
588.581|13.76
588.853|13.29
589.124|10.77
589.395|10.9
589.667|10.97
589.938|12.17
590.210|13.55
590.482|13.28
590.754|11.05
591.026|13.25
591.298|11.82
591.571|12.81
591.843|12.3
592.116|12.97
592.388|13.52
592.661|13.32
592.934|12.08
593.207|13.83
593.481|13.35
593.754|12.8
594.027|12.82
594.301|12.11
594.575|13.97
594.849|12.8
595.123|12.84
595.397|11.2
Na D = 0.12 nm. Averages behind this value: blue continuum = 12.9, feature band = 12.5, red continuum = 13.1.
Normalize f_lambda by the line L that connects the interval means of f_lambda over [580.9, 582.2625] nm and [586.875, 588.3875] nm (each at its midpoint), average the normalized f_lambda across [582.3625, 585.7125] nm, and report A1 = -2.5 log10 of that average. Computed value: 0.09 mag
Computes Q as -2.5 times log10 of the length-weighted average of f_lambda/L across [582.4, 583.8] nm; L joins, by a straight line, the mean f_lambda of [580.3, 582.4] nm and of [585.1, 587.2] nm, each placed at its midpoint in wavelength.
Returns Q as 0.04 mag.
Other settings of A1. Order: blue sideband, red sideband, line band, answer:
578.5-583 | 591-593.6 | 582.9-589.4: 0.017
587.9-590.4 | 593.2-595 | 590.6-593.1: 0.019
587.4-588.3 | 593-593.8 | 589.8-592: 0.074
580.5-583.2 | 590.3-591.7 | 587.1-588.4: -0.073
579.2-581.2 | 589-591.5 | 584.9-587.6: -0.050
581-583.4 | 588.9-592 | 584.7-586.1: -0.010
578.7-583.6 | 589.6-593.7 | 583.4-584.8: 0.037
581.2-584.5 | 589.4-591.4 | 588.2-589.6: -0.006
